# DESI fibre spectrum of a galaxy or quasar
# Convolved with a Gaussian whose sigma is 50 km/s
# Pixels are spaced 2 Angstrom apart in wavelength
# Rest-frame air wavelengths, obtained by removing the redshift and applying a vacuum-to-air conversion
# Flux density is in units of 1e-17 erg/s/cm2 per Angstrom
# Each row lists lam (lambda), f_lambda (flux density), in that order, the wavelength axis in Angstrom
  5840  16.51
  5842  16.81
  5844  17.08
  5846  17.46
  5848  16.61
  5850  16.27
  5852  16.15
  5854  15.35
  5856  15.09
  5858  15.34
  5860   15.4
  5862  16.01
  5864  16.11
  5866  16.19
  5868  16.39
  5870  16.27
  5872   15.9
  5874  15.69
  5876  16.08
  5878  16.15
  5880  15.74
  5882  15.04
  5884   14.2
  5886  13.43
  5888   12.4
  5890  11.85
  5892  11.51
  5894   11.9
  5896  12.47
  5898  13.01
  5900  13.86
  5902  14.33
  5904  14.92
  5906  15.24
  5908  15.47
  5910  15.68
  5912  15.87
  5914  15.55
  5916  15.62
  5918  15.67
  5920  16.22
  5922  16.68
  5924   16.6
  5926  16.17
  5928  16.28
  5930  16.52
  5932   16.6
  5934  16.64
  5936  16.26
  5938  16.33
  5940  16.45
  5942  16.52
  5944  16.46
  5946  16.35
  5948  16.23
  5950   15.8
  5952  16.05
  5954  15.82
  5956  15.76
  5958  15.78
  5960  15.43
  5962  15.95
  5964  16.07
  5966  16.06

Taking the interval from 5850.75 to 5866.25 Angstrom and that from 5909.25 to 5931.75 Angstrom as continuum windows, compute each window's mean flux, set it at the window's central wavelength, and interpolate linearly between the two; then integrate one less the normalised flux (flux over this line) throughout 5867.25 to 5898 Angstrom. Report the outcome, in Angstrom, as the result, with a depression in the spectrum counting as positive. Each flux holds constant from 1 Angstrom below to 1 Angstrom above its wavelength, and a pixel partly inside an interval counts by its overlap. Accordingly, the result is 3.0 Angstrom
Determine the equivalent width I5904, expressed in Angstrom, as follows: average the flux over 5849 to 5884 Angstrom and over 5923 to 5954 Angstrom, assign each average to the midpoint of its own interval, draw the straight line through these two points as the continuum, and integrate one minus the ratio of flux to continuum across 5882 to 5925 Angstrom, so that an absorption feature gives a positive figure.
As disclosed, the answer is 4.4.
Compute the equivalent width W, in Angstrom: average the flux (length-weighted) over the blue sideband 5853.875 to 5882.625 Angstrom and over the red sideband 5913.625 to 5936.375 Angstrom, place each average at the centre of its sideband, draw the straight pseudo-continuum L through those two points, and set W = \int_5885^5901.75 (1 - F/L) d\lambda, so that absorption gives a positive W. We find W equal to 3.5 Angstrom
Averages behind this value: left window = 15.8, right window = 16.3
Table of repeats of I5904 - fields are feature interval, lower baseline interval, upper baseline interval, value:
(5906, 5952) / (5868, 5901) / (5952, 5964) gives -3.05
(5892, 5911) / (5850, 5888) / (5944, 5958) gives 2.13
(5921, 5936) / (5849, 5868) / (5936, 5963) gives -0.44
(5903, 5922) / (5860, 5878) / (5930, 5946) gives 0.78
